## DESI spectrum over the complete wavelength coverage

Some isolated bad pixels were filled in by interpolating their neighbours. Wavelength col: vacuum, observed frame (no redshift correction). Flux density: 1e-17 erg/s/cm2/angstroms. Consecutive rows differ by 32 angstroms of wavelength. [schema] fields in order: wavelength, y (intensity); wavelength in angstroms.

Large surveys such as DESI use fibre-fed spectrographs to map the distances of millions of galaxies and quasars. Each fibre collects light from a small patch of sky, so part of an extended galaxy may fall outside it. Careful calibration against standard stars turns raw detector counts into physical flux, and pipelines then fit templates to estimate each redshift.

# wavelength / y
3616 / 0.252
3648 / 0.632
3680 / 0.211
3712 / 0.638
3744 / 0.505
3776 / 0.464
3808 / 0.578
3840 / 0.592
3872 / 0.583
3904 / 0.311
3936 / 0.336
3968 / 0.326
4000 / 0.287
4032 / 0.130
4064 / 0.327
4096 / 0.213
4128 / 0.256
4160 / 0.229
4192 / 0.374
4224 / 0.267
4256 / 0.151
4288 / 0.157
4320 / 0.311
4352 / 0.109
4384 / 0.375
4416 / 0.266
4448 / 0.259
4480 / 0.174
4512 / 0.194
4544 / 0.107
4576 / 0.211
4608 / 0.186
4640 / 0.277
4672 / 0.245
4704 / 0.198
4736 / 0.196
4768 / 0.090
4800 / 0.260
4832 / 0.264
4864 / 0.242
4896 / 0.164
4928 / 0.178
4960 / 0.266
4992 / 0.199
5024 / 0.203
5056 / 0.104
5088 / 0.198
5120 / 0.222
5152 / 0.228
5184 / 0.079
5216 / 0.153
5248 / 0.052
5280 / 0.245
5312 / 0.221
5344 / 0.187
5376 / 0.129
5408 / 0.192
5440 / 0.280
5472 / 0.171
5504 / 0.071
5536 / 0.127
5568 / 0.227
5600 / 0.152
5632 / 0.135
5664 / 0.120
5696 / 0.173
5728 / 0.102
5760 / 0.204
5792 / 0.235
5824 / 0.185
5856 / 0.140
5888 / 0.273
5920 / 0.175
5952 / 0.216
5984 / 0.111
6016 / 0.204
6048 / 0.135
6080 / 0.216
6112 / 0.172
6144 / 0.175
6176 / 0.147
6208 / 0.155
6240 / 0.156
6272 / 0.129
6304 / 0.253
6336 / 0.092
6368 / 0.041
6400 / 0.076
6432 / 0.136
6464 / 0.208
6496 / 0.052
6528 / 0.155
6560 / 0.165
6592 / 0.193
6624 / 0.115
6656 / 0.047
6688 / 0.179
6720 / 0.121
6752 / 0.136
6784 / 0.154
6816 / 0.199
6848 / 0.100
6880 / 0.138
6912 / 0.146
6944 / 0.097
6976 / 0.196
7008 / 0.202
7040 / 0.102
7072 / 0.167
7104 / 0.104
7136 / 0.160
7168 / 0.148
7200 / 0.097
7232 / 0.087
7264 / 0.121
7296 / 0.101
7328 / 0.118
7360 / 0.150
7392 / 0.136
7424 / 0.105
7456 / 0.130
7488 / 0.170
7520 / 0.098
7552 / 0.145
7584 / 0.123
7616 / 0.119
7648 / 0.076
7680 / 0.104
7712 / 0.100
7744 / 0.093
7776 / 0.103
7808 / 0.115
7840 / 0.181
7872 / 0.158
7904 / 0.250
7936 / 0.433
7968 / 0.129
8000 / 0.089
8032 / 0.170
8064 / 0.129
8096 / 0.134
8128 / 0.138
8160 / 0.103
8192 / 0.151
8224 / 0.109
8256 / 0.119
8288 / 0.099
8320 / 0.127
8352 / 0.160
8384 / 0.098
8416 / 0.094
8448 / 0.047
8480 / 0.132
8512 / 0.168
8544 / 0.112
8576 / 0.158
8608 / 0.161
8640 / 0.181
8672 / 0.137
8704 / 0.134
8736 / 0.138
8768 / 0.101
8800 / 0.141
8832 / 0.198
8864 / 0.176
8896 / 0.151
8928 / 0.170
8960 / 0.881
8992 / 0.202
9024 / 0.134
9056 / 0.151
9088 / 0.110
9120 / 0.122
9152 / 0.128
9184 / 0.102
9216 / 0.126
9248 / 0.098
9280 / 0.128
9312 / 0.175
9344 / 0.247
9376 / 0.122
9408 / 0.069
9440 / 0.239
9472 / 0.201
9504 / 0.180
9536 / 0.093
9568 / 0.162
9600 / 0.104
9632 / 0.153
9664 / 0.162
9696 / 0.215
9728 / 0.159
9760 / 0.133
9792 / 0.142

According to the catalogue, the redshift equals 1.12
